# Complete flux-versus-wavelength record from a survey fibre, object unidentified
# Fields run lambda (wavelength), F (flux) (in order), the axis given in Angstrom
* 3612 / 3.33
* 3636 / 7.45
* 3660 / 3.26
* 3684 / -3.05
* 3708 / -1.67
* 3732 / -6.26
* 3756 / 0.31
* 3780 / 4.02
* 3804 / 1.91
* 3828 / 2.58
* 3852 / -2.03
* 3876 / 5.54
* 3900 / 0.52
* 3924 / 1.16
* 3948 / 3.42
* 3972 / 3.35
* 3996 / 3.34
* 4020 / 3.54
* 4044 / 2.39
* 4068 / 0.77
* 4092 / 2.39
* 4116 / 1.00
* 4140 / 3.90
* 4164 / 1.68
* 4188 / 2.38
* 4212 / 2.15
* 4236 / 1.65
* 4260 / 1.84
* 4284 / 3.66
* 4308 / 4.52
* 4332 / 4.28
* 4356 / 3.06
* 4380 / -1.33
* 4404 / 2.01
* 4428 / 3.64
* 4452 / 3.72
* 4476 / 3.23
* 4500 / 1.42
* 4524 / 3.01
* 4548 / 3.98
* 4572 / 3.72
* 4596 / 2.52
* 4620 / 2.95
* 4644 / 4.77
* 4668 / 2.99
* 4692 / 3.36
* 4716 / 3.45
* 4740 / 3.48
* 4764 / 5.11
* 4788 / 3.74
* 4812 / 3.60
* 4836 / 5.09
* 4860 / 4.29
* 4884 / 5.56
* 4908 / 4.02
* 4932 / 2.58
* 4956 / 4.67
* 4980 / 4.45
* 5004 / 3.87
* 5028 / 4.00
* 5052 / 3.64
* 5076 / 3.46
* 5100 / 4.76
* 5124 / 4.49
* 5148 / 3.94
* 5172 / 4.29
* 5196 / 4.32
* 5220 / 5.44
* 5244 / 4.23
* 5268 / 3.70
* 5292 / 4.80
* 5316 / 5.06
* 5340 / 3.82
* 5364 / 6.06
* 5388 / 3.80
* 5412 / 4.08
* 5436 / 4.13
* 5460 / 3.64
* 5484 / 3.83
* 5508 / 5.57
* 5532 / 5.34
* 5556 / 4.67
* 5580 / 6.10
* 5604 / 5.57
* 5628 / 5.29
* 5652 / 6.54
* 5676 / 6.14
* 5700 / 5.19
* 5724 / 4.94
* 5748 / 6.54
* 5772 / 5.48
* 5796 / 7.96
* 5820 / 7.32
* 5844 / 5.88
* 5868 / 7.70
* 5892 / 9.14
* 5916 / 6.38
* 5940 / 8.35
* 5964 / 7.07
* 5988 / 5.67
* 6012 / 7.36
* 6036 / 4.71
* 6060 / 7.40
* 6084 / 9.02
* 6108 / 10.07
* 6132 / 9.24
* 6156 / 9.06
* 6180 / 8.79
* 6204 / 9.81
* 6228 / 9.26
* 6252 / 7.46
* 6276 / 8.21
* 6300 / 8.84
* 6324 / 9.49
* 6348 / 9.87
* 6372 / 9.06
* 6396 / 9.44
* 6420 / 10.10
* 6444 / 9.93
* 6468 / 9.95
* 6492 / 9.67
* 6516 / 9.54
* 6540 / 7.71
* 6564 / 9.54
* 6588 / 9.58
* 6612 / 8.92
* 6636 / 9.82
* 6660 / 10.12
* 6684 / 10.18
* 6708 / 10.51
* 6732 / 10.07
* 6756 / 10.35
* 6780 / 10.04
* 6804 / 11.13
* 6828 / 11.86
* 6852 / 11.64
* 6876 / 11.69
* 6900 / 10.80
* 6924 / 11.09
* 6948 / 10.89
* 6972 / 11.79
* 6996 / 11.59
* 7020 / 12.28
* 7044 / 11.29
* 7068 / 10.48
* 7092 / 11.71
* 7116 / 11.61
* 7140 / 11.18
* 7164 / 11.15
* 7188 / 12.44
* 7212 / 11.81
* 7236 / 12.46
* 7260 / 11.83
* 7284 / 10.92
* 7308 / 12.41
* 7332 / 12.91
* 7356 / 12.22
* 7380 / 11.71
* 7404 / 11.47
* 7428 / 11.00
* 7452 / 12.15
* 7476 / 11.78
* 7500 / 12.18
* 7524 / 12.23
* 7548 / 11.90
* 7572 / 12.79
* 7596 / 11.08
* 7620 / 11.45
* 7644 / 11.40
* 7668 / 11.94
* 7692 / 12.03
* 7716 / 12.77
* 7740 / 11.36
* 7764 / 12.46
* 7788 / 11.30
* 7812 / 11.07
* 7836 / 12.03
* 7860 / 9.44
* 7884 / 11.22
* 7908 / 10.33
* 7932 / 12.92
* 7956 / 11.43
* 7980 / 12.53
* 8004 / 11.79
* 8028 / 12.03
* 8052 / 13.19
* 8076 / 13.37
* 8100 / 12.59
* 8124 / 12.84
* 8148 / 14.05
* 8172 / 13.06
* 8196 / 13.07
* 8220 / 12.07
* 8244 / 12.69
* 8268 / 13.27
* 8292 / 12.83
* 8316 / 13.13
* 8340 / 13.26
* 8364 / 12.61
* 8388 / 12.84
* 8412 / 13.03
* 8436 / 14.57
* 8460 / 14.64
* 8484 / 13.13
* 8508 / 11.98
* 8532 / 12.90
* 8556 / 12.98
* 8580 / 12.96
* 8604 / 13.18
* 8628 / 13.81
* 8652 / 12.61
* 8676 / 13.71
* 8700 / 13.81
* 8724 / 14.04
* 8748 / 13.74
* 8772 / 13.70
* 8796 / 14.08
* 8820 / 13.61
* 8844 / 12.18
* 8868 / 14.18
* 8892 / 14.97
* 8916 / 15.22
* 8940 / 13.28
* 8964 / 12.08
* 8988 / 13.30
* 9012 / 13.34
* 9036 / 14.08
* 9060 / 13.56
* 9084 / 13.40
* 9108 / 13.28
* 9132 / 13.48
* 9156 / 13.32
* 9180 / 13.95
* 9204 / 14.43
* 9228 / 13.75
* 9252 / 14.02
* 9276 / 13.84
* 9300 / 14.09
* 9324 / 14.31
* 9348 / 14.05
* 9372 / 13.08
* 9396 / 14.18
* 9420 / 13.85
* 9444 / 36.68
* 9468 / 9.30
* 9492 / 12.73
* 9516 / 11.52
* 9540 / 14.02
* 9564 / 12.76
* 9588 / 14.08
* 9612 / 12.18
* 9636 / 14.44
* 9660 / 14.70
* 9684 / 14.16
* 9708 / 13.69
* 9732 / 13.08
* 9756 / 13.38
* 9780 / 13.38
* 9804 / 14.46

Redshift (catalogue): 0.521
